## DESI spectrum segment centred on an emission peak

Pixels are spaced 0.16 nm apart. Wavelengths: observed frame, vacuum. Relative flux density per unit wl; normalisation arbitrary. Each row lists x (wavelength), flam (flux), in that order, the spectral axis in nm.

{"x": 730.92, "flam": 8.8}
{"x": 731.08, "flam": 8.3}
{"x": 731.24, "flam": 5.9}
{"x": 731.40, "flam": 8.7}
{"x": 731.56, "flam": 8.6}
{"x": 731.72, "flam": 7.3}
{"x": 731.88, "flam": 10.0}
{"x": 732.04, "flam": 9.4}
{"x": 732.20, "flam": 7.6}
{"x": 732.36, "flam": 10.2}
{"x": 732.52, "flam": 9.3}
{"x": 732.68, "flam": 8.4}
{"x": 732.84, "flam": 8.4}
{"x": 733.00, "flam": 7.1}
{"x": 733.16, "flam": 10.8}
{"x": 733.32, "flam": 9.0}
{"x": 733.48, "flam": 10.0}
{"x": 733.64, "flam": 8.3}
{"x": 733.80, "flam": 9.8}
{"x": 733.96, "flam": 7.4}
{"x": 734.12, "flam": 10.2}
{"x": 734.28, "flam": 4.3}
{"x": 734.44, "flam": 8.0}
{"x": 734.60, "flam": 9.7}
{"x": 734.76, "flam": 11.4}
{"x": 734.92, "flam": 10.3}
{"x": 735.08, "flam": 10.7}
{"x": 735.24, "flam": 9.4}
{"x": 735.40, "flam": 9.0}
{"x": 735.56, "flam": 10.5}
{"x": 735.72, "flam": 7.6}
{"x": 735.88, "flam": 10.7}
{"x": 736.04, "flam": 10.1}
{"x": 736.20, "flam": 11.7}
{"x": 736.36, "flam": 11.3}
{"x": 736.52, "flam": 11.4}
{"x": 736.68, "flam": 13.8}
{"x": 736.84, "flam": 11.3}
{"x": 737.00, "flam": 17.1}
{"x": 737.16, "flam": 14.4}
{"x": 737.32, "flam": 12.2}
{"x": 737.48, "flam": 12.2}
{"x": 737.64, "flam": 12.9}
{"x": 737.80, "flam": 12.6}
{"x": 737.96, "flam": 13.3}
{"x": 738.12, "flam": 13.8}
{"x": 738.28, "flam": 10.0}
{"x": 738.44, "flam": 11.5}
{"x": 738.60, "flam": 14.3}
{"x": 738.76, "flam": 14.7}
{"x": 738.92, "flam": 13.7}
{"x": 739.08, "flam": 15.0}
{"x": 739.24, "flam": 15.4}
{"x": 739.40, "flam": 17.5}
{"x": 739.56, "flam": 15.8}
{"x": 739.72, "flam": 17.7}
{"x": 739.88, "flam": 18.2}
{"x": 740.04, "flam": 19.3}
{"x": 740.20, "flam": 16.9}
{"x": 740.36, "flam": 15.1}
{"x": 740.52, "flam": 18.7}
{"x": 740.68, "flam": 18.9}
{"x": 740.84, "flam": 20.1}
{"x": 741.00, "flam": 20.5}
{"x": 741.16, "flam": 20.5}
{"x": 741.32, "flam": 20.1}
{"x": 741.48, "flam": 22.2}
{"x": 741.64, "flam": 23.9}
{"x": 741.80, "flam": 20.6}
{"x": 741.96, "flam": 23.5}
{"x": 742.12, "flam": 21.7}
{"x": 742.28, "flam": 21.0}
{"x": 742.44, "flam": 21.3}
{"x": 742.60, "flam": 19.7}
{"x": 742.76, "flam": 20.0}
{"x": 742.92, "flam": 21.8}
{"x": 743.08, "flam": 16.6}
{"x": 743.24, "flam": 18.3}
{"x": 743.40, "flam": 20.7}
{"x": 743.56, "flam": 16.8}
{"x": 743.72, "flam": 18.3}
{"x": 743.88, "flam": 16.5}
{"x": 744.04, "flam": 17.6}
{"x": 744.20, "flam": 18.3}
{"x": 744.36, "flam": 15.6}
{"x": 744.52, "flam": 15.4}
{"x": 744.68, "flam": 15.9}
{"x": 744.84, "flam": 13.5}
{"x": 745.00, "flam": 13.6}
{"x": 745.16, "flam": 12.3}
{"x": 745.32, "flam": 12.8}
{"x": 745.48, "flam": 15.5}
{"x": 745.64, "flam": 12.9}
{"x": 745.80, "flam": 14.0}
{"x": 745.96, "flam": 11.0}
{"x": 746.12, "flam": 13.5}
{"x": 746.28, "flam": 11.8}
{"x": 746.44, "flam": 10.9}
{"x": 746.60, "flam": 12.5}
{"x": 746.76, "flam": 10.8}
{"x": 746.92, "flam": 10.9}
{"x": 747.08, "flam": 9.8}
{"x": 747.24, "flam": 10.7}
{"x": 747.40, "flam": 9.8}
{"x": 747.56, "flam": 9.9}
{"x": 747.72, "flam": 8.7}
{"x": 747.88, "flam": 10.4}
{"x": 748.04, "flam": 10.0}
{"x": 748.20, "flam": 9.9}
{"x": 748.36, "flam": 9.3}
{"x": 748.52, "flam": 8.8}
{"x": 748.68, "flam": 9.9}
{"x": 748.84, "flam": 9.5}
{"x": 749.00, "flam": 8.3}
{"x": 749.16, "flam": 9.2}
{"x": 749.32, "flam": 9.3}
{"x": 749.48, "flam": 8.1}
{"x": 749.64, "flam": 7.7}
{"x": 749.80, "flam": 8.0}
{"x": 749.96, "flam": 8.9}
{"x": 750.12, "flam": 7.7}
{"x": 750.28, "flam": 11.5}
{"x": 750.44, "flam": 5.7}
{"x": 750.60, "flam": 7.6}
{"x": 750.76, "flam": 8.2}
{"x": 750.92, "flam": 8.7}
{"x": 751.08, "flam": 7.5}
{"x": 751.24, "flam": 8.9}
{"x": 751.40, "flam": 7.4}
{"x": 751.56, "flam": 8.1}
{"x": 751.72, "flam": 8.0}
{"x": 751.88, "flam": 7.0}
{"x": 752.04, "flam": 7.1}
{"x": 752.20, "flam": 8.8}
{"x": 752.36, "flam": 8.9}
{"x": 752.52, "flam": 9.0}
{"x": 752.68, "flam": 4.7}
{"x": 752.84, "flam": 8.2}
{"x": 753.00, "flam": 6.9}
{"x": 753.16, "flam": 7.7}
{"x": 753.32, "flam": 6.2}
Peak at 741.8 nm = C IV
